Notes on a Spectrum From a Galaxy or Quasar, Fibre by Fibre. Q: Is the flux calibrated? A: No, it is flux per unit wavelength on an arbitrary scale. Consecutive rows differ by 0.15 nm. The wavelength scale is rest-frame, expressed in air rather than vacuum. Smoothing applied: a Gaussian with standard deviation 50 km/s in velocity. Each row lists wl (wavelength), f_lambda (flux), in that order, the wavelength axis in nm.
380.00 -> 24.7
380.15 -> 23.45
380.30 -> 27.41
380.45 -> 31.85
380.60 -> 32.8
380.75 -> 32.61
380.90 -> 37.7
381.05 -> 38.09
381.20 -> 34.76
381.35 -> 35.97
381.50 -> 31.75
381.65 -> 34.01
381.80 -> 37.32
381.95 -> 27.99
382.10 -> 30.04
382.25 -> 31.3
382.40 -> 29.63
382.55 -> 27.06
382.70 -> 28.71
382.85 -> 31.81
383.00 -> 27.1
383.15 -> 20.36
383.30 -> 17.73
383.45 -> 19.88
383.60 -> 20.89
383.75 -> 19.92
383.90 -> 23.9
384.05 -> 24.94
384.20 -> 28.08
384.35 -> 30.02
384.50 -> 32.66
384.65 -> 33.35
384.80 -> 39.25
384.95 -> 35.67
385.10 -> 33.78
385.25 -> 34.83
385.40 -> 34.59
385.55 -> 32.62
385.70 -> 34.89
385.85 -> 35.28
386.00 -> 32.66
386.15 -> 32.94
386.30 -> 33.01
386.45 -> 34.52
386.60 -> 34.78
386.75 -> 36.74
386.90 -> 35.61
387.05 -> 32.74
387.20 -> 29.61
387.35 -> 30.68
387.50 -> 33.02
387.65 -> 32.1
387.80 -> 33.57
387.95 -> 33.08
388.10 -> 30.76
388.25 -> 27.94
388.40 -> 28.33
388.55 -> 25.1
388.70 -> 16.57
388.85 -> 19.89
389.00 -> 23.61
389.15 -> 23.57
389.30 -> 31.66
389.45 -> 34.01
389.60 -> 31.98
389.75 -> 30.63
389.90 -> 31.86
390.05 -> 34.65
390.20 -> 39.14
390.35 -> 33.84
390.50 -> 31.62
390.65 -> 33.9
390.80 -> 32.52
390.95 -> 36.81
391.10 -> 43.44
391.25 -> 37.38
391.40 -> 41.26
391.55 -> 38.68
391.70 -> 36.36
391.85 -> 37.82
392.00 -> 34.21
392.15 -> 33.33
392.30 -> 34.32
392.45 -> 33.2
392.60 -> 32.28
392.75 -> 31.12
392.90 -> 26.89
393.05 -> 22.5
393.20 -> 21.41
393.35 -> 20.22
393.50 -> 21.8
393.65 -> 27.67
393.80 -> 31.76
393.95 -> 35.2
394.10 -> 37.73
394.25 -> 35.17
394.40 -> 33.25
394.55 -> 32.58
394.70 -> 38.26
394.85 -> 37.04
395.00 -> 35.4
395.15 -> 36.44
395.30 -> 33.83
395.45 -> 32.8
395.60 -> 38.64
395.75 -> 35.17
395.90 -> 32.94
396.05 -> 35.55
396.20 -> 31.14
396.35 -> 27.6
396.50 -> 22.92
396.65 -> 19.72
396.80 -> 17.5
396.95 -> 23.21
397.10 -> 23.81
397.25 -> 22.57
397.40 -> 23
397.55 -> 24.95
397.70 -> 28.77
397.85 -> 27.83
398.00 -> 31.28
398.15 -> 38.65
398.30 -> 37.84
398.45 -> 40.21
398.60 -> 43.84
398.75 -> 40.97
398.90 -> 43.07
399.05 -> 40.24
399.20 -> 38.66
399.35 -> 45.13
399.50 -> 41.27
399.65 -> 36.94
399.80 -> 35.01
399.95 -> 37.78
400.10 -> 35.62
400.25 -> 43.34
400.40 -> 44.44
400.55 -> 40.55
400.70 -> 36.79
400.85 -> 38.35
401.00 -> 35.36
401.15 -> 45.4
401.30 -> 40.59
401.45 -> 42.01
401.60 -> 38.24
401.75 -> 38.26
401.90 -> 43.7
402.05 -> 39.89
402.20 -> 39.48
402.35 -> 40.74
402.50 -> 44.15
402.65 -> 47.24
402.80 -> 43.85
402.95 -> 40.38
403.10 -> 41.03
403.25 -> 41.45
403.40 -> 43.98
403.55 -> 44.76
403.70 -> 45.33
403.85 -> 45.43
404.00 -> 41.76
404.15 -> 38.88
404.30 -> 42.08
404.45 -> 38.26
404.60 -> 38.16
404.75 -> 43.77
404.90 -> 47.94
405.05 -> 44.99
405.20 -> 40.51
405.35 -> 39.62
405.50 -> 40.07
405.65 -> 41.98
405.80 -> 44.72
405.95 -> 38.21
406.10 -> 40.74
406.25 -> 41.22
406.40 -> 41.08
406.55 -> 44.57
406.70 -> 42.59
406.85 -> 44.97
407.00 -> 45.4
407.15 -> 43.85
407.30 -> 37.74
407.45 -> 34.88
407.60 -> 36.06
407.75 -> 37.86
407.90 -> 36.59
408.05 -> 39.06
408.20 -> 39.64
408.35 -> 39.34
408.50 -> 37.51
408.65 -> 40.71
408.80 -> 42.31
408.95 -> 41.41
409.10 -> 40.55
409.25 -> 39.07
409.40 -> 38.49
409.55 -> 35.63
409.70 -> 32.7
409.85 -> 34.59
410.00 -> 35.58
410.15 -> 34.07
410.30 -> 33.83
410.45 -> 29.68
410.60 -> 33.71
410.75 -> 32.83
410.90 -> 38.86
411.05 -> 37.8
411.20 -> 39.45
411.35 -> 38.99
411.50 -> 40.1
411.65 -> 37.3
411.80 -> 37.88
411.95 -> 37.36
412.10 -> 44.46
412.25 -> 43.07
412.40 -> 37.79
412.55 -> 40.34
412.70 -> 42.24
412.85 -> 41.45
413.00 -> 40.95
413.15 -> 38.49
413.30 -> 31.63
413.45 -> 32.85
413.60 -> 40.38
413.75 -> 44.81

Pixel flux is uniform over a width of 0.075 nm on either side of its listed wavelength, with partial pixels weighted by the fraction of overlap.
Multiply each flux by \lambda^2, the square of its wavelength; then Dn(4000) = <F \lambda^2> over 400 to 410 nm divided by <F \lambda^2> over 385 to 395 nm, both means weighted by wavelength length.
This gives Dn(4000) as 1.36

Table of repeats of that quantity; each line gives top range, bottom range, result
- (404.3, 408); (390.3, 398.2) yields 1.39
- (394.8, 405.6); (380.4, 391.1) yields 1.30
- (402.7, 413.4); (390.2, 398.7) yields 1.33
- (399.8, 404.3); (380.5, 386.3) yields 1.48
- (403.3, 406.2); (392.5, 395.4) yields 1.43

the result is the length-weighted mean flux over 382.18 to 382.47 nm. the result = 30.5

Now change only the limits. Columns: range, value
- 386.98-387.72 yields 31.6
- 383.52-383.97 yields 21.5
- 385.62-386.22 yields 33.9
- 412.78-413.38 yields 38.1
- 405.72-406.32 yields 41.2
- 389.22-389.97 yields 32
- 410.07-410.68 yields 32.8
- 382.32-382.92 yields 29.3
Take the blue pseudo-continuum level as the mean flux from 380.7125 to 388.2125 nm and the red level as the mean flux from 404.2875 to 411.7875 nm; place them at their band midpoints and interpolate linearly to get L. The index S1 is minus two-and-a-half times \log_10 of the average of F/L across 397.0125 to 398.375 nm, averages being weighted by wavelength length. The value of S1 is 0.24 mag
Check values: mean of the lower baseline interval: 31.3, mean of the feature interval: 28.7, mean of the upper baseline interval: 39.2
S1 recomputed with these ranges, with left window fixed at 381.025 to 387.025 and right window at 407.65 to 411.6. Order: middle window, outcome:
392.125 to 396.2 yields 0.047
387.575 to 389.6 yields 0.152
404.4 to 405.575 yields -0.156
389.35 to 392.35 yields -0.087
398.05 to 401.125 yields -0.144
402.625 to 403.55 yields -0.200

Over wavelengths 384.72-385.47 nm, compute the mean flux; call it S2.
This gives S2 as 35.6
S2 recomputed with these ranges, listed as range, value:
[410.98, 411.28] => 38.6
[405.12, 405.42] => 40.2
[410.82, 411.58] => 39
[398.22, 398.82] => 40.7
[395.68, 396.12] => 34.5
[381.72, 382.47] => 31.3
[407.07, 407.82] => 38.1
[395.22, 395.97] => 34.7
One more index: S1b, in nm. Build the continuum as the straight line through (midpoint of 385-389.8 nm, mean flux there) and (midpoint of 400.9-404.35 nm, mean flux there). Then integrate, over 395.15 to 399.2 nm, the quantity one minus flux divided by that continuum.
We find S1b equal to 0.68 nm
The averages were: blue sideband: 31.1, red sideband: 41.9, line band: 31.7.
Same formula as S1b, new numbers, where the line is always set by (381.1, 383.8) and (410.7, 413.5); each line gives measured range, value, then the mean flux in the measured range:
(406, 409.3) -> -0.28 nm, 40.3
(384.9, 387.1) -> -0.36 nm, 34.3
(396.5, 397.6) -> 0.37 nm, 22.1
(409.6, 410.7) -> 0.13 nm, 33.5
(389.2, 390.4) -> -0.09 nm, 33.3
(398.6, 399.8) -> -0.23 nm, 40.7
